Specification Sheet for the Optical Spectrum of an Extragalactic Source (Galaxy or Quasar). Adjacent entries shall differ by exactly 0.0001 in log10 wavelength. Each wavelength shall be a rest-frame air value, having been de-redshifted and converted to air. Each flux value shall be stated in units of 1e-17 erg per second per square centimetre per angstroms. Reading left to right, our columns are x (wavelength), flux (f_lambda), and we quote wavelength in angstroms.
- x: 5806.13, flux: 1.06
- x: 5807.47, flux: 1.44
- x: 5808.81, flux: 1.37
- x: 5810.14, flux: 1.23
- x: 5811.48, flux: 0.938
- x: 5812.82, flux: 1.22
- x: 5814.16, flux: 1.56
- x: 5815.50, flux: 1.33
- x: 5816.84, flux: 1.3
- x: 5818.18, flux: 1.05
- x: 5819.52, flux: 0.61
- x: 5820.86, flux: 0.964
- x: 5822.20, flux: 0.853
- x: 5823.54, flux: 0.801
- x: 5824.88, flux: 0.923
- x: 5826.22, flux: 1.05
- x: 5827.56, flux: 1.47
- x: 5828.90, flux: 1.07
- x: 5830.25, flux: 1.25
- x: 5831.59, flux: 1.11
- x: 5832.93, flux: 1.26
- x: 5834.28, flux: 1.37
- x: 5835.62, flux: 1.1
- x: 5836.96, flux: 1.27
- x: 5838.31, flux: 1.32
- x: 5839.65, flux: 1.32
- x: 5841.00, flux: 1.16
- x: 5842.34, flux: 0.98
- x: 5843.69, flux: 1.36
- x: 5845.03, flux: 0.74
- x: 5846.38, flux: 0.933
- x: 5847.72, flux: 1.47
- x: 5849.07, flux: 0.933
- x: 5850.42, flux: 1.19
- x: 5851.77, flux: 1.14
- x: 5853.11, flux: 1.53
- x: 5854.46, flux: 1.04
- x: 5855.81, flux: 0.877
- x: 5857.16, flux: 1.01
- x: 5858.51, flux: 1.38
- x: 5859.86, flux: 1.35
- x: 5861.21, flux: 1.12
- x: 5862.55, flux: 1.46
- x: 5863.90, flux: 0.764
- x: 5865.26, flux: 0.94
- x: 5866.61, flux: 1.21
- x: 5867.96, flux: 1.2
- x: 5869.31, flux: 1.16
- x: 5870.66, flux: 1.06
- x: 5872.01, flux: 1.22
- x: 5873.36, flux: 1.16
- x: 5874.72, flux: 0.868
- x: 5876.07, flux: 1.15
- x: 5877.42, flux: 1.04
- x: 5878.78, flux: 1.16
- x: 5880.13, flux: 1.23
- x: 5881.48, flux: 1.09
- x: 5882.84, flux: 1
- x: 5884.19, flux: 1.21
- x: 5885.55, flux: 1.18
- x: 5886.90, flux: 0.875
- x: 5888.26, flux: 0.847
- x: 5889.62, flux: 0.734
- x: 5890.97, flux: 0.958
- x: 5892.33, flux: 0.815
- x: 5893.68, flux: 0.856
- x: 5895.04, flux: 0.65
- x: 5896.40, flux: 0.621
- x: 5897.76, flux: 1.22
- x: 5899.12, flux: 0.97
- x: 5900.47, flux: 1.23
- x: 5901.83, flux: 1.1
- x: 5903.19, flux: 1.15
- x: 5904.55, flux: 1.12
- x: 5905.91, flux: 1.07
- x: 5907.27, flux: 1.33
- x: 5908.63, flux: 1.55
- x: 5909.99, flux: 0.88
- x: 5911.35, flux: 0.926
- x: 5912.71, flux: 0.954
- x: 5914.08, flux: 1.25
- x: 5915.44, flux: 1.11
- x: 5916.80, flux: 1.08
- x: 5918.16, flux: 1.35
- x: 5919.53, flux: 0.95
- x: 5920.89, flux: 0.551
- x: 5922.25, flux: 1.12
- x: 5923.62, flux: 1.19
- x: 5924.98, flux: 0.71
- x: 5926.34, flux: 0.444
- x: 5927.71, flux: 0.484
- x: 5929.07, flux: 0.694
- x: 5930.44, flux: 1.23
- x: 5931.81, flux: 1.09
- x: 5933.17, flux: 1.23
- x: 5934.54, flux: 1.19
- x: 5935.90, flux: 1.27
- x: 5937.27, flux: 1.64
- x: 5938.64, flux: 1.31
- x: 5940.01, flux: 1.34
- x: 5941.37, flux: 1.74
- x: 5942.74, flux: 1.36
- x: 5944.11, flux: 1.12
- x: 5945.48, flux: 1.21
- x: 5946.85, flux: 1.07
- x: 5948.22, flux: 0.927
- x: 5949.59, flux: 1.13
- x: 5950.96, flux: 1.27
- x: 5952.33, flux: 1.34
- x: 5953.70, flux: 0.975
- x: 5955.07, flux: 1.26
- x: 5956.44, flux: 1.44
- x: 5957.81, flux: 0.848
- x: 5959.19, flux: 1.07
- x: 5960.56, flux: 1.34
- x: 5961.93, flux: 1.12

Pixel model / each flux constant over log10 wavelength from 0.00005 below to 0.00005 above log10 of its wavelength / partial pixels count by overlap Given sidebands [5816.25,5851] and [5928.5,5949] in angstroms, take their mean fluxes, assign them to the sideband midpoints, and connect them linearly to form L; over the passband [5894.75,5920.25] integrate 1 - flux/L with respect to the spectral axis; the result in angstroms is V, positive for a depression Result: 2.3 angstroms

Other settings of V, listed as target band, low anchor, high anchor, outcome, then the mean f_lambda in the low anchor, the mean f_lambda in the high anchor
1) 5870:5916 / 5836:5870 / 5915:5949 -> 3.2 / 1.15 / 1.1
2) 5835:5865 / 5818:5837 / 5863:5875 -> -2.2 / 1.07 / 1.08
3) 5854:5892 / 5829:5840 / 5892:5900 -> -2.8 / 1.24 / 0.868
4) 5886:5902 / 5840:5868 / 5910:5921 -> 2.5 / 1.13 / 1.04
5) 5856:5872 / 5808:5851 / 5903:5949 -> -0.2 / 1.14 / 1.11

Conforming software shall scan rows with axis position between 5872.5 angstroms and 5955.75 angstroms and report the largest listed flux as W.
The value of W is 1.74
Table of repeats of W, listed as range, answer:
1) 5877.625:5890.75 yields 1.23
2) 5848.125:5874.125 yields 1.53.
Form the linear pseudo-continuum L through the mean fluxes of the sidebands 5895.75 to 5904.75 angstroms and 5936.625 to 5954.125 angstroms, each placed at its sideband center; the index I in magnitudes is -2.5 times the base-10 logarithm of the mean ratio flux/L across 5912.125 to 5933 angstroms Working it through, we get 0.21 mag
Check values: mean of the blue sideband 1.06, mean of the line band 0.954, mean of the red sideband 1.27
